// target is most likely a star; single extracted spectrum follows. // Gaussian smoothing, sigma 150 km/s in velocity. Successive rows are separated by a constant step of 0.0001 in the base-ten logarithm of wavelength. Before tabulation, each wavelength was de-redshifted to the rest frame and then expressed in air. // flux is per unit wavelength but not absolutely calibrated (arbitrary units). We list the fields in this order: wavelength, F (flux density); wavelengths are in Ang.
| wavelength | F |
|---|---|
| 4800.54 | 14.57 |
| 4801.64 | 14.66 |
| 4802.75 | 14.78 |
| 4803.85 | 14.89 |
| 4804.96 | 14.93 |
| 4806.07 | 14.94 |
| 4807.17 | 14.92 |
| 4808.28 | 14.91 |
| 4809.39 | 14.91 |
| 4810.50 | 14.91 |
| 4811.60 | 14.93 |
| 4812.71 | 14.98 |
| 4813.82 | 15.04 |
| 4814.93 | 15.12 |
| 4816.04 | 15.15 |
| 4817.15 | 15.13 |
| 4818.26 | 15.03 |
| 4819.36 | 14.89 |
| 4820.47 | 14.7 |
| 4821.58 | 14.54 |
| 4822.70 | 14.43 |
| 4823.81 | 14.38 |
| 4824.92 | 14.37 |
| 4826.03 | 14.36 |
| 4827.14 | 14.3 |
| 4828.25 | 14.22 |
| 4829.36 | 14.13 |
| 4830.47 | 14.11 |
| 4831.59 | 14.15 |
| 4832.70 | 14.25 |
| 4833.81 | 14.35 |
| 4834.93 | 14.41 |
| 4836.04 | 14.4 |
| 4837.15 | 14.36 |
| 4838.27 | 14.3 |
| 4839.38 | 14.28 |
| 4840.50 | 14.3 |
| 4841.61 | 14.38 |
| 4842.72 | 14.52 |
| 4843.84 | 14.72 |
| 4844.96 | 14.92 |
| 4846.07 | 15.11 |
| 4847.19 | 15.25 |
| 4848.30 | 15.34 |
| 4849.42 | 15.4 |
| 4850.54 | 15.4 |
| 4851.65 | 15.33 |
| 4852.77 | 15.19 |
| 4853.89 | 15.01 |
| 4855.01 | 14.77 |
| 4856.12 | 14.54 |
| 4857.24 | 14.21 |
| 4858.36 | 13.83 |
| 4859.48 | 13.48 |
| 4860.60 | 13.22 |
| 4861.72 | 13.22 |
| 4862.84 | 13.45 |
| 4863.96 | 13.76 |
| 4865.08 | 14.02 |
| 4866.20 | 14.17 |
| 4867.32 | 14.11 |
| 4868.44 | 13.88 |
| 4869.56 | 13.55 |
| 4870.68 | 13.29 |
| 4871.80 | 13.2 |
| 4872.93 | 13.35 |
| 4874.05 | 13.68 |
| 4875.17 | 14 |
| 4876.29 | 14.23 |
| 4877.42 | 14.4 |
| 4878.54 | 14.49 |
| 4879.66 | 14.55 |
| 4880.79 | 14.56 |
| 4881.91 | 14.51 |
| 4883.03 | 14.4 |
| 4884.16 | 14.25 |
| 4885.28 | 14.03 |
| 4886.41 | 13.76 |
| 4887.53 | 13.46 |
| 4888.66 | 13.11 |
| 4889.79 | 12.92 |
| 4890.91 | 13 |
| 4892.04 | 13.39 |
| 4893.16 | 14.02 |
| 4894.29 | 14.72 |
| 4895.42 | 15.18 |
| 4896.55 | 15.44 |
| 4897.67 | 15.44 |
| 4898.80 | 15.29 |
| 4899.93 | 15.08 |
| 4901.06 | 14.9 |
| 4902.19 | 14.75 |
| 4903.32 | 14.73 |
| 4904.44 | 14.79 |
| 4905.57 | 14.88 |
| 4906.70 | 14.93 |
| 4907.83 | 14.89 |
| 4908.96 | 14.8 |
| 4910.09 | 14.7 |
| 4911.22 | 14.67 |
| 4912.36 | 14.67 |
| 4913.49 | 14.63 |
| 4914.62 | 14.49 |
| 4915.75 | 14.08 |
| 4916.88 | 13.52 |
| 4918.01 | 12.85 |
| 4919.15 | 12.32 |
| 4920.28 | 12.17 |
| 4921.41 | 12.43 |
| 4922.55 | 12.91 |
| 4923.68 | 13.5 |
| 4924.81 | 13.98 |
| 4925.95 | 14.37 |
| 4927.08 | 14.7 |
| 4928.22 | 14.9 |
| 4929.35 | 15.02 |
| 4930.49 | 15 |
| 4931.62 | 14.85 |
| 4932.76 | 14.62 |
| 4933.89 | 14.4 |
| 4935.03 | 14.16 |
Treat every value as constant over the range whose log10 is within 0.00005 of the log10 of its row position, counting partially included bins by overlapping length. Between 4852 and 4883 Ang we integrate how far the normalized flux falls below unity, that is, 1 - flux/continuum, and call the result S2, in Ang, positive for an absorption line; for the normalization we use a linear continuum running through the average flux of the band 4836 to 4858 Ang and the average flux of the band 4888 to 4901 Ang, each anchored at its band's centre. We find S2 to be 1.2 Ang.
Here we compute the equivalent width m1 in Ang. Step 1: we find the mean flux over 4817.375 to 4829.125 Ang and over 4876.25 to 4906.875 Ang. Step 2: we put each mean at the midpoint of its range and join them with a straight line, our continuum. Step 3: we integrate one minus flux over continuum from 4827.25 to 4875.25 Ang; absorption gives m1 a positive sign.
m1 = 0.69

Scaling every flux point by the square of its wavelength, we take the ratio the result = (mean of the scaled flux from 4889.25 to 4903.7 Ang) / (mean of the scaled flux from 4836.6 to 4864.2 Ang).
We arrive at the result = 1.0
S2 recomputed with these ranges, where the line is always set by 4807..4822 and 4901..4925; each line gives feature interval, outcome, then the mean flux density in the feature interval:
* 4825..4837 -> 0.4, 14.3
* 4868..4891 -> 0.8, 13.9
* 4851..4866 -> 0.4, 14.2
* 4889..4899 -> -0.1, 14.3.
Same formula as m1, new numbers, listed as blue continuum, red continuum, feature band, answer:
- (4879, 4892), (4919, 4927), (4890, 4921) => -1.9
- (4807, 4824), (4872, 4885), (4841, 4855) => -0.5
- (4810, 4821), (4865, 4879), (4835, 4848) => -0.1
